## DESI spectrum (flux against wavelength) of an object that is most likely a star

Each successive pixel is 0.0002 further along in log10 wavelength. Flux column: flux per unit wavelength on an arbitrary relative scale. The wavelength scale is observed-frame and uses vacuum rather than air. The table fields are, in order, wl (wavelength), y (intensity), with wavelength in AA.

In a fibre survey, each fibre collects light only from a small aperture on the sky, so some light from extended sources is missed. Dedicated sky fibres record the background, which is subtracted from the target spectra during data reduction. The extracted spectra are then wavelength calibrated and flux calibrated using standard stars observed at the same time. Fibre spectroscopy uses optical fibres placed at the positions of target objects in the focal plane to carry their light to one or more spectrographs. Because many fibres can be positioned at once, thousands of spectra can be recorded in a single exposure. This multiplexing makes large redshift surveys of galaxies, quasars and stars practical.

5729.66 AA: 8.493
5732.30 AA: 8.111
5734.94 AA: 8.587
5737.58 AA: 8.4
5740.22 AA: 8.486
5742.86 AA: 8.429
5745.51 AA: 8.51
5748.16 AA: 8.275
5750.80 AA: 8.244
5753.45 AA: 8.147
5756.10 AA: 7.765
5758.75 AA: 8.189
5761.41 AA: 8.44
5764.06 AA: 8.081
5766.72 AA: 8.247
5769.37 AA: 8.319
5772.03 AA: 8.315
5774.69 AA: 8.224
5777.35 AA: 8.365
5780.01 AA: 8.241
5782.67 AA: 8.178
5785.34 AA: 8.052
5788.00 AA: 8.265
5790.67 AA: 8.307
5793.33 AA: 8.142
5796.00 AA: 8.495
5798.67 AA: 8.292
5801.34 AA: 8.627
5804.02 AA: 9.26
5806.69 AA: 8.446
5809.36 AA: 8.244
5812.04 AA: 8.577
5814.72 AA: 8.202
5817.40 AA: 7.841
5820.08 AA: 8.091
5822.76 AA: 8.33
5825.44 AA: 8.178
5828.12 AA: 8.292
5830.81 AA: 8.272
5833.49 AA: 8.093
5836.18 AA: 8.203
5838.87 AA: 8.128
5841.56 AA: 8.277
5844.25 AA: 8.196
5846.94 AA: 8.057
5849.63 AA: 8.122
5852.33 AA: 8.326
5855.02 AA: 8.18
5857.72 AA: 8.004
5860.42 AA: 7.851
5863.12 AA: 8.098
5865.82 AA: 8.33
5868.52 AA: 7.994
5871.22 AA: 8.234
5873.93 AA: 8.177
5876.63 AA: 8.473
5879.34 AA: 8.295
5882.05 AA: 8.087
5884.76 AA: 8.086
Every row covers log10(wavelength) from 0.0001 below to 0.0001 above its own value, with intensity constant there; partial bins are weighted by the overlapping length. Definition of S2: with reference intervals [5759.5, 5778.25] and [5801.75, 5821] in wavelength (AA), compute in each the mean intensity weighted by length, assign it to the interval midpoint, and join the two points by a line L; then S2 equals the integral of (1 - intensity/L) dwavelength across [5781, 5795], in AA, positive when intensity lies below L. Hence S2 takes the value 0.22 AA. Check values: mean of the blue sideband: 8.28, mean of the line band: 8.2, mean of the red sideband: 8.39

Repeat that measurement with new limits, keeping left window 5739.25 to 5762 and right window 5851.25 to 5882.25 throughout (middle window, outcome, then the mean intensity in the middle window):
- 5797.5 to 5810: -0.6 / 8.6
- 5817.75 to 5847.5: 0.1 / 8.19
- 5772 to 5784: 0.0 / 8.26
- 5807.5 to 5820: 0.0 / 8.21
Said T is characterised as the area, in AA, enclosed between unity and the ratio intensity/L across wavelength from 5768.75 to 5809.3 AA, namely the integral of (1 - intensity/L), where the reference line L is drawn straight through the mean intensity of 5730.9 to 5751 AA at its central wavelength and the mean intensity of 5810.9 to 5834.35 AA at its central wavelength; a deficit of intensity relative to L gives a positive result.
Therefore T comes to -0.4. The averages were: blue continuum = 8.39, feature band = 8.37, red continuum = 8.21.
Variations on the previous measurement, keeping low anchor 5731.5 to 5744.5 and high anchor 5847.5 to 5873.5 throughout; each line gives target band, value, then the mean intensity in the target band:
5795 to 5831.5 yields -0.6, 8.37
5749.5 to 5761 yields 0.4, 8.11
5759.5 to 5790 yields 0.3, 8.25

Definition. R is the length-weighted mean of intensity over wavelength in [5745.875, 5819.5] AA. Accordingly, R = 8.29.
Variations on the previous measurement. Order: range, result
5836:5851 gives 8.16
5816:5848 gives 8.16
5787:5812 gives 8.46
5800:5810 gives 8.67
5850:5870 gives 8.11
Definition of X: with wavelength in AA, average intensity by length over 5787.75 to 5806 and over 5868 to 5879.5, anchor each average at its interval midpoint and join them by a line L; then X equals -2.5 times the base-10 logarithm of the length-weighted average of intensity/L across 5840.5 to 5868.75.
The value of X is 0.02 mag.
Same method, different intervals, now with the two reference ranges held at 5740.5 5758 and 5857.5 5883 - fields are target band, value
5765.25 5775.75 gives -0.01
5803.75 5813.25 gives -0.05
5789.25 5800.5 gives -0.01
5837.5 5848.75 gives 0.00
